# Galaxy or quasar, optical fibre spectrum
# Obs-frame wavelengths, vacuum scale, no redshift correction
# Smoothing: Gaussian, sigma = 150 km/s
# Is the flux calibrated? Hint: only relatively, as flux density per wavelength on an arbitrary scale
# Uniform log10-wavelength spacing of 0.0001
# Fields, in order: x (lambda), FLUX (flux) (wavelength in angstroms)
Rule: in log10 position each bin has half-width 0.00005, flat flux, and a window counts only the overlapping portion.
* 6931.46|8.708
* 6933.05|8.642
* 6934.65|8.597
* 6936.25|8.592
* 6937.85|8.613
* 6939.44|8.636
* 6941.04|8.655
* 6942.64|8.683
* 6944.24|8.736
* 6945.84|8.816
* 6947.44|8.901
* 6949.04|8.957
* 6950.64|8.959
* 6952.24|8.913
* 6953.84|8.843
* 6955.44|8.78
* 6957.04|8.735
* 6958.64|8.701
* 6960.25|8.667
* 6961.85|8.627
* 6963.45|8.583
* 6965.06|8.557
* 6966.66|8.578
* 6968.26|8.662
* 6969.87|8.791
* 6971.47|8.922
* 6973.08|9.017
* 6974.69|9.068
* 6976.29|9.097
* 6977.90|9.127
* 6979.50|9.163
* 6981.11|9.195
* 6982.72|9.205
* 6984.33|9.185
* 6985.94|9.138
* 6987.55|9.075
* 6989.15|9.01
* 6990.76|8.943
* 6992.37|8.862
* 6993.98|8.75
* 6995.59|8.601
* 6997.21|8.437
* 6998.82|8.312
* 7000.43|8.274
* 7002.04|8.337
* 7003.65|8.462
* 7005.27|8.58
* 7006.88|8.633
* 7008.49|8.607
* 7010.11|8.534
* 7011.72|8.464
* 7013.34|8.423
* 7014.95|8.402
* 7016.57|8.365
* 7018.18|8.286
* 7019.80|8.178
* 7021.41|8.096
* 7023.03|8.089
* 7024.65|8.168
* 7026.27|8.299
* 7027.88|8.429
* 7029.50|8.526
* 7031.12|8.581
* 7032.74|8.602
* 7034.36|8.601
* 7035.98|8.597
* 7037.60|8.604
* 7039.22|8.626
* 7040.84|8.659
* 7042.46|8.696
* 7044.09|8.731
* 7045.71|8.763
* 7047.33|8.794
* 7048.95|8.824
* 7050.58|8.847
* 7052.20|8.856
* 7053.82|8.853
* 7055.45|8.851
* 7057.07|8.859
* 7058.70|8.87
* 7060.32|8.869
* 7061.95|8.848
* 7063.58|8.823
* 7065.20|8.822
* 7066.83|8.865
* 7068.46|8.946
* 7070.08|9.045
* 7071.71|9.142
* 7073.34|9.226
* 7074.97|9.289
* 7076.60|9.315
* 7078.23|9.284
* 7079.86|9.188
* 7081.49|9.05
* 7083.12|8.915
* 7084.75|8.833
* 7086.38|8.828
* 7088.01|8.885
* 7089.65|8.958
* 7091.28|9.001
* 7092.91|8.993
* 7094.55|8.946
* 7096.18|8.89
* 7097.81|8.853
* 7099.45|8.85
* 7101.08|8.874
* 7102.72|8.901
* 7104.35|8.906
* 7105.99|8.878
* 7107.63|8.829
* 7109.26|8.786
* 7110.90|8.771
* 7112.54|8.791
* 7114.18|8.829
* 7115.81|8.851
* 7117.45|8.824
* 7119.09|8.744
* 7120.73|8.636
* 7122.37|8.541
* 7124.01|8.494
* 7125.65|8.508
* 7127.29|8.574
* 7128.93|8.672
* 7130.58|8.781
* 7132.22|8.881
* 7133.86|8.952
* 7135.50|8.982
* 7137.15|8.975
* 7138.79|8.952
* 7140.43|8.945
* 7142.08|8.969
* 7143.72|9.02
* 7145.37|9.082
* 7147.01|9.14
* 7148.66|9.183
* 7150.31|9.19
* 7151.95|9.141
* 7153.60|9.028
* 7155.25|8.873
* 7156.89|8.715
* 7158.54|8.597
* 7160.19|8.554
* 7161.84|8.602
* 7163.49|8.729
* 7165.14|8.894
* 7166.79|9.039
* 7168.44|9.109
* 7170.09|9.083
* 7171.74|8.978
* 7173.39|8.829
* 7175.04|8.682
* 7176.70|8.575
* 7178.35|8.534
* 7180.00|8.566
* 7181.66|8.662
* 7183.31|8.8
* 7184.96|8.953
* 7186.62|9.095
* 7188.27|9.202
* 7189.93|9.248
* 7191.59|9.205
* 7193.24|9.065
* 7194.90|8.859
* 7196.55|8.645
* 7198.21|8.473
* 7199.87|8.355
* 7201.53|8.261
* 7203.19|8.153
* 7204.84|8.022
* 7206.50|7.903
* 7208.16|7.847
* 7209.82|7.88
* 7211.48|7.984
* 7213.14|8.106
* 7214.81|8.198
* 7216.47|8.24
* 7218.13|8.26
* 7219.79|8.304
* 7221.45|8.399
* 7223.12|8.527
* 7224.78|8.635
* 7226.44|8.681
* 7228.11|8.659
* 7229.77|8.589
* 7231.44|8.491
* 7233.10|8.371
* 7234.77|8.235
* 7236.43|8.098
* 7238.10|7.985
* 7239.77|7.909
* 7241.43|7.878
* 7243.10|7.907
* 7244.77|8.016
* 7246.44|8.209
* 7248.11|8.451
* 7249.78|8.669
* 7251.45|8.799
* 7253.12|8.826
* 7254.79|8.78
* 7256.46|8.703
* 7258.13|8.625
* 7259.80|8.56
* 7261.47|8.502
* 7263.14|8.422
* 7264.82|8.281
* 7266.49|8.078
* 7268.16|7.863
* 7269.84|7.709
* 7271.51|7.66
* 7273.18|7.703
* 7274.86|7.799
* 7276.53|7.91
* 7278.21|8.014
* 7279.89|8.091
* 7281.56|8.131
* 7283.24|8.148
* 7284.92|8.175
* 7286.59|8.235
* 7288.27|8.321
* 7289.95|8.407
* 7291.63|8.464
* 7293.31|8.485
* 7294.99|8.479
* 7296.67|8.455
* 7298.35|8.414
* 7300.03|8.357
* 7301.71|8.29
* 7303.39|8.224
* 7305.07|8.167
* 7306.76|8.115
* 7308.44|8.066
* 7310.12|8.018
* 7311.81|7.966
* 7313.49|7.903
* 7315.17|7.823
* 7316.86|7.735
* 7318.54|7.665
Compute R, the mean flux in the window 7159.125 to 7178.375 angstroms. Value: 8.81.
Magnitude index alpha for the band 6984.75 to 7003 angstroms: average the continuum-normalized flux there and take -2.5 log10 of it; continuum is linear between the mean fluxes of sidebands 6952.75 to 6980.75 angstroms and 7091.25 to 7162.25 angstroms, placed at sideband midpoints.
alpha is 0.015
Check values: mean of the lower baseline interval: 8.83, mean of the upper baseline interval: 8.85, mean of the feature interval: 8.71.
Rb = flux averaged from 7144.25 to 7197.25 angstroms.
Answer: 8.9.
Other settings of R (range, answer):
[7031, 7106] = 8.88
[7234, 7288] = 8.2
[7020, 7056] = 8.59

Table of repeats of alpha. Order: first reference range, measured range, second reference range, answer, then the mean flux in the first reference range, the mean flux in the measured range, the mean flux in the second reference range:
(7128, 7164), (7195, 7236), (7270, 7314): 0.03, 8.91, 8.31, 8.15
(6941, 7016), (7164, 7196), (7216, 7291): -0.06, 8.76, 8.91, 8.27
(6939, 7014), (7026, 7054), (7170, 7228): 0.00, 8.77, 8.67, 8.54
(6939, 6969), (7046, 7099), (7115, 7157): -0.02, 8.74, 8.95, 8.87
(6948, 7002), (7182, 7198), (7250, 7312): -0.07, 8.83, 8.98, 8.26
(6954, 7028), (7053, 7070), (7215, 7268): -0.04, 8.66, 8.87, 8.38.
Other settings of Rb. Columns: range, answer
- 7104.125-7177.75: 8.85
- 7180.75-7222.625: 8.48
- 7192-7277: 8.29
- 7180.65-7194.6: 9.01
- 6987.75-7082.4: 8.69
